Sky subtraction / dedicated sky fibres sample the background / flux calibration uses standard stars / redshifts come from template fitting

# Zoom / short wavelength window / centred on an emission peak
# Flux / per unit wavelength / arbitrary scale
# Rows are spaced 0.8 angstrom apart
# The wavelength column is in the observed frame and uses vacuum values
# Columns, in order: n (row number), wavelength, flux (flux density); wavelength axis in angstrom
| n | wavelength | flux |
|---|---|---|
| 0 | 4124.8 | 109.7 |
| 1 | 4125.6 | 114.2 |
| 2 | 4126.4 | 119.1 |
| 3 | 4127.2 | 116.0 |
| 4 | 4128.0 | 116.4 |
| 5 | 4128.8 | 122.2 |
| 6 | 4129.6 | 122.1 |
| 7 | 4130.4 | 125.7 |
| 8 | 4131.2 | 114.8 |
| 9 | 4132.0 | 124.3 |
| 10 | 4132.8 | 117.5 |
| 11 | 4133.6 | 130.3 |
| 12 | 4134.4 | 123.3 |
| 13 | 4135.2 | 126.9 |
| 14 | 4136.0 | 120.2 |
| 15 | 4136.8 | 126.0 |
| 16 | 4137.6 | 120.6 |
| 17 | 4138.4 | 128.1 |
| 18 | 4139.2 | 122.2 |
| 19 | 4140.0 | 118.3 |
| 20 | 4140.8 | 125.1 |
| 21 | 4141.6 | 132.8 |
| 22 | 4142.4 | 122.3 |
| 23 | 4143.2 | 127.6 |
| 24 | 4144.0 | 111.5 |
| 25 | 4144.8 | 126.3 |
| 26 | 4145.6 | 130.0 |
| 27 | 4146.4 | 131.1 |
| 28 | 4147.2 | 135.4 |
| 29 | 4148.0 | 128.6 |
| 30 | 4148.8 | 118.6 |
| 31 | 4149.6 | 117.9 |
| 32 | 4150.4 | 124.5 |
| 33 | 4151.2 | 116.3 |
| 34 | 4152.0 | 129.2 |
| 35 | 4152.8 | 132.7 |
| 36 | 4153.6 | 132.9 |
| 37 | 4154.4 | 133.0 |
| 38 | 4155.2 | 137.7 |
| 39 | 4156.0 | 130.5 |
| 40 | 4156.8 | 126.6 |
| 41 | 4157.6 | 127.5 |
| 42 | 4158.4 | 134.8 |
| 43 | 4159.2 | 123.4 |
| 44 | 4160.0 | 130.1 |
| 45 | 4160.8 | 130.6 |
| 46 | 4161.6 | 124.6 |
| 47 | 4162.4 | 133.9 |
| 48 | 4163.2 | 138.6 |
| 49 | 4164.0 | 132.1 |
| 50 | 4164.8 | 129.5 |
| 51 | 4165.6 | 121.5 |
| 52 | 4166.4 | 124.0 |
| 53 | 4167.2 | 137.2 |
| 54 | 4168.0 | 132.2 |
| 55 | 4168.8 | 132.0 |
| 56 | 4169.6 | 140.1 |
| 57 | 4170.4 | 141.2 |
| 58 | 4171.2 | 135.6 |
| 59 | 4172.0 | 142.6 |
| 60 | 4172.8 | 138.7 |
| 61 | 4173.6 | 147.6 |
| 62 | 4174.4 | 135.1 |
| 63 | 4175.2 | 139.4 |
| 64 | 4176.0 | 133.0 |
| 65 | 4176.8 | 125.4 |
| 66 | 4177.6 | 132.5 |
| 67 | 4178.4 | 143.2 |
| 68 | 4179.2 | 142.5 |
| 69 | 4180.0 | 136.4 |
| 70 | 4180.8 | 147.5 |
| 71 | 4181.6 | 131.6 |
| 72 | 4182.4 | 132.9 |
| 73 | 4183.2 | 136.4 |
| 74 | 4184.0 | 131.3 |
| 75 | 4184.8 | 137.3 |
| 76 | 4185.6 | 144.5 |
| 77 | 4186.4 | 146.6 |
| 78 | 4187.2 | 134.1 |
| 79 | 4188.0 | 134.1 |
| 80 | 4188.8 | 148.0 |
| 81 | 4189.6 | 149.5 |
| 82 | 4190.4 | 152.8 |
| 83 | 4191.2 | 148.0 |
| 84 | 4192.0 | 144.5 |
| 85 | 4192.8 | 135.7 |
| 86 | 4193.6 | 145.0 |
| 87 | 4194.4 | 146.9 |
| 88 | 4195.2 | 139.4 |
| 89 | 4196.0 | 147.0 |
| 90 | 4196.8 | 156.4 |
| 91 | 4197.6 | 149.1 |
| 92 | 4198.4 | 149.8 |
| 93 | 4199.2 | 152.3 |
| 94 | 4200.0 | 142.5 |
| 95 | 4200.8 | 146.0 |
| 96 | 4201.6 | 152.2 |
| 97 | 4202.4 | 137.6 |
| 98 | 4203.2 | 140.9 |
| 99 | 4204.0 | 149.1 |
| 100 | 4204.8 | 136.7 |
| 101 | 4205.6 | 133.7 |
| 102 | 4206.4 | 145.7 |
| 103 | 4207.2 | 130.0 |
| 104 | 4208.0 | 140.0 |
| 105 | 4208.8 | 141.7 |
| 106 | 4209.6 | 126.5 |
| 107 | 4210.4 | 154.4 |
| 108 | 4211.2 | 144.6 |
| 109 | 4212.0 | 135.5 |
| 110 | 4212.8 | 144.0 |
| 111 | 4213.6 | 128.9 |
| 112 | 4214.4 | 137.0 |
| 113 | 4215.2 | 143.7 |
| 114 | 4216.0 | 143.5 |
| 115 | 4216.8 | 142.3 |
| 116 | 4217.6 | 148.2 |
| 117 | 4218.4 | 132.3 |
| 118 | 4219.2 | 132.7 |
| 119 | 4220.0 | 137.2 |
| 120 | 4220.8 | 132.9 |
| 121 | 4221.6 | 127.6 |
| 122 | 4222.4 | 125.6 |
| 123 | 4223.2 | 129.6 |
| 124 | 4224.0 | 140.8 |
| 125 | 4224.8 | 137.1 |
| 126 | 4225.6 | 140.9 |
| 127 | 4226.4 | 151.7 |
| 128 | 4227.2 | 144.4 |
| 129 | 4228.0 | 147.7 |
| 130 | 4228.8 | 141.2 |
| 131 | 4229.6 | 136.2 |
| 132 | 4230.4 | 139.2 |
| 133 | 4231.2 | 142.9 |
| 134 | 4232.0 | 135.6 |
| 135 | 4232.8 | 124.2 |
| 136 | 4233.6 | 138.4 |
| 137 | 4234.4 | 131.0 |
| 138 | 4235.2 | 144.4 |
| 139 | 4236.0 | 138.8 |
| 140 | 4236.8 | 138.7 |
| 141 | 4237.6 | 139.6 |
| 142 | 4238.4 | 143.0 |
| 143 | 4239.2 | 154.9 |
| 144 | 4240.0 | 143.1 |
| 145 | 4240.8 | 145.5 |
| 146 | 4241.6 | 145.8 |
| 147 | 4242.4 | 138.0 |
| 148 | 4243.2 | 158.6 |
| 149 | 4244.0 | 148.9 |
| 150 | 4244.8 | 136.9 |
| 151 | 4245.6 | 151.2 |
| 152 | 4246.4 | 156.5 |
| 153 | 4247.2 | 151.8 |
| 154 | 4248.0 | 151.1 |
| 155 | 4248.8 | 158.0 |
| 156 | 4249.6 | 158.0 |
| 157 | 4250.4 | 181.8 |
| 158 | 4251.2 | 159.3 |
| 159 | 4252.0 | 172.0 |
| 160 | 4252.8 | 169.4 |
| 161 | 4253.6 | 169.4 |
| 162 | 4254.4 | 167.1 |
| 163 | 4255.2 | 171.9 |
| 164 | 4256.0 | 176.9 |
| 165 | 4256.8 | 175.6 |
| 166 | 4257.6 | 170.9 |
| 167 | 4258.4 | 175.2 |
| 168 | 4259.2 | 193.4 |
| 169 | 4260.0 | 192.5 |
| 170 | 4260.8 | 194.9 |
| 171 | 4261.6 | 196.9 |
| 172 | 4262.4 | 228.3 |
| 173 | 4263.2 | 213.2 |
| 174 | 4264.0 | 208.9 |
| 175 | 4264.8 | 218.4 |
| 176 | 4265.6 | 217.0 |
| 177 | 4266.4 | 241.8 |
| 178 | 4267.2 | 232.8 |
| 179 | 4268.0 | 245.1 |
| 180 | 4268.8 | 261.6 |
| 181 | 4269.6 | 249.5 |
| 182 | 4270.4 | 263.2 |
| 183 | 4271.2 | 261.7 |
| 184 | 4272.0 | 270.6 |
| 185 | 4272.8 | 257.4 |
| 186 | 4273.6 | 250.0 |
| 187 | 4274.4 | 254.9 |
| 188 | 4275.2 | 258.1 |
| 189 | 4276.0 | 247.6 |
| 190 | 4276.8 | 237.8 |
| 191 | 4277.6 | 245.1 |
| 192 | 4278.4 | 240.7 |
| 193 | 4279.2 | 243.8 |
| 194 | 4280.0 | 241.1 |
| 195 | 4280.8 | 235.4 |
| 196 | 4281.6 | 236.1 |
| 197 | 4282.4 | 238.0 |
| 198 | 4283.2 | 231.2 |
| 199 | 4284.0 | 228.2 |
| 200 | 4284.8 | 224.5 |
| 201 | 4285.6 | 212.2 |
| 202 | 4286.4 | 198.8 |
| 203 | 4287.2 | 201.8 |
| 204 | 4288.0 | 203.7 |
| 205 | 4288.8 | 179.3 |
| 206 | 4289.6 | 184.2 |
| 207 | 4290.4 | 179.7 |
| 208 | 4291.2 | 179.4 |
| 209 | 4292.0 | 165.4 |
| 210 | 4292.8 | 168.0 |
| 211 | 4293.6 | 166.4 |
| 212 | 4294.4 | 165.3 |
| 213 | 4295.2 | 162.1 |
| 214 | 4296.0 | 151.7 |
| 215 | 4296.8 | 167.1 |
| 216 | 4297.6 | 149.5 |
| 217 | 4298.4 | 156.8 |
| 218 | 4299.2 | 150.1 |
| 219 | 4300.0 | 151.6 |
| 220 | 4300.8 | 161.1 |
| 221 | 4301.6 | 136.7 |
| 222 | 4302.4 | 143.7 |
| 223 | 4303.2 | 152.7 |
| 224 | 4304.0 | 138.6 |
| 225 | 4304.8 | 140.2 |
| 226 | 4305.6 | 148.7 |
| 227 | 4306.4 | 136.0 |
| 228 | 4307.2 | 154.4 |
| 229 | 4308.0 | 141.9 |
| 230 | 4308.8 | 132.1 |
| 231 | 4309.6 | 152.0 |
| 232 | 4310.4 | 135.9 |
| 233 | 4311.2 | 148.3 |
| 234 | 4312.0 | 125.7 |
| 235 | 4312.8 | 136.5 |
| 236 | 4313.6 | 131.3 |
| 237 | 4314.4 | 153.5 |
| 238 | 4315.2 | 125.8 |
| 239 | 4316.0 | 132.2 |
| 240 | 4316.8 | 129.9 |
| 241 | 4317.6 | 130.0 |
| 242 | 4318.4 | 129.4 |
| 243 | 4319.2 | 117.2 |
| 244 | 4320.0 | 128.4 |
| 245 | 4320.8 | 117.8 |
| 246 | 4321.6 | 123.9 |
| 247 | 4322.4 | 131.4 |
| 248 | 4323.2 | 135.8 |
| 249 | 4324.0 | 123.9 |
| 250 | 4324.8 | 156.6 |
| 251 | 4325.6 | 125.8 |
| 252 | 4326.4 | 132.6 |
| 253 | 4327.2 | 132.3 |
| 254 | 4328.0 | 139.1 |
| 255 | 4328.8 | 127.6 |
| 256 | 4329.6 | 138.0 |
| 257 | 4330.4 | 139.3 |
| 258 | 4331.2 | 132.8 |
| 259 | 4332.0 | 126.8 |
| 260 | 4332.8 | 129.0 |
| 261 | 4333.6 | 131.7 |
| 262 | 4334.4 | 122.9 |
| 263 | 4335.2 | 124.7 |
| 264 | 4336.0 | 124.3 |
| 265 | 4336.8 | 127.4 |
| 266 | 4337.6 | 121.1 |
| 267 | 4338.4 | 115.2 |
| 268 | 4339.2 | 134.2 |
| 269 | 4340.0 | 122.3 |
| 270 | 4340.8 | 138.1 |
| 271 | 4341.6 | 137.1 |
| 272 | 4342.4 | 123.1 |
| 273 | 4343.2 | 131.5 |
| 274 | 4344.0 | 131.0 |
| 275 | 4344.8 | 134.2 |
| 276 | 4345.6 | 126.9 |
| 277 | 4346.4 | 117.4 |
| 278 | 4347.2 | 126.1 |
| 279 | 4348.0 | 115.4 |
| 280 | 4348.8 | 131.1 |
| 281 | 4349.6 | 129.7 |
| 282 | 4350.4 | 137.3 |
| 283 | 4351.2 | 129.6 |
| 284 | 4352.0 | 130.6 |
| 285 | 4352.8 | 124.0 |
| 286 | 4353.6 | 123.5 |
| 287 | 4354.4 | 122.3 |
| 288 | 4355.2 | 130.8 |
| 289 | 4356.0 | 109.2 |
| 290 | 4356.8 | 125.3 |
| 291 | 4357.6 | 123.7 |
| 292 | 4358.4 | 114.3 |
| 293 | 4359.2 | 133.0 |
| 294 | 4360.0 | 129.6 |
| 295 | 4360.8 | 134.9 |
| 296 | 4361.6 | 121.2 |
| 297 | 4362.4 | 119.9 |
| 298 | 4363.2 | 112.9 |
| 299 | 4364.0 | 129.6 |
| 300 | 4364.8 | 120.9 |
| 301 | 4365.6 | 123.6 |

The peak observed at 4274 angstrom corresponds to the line Mg II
